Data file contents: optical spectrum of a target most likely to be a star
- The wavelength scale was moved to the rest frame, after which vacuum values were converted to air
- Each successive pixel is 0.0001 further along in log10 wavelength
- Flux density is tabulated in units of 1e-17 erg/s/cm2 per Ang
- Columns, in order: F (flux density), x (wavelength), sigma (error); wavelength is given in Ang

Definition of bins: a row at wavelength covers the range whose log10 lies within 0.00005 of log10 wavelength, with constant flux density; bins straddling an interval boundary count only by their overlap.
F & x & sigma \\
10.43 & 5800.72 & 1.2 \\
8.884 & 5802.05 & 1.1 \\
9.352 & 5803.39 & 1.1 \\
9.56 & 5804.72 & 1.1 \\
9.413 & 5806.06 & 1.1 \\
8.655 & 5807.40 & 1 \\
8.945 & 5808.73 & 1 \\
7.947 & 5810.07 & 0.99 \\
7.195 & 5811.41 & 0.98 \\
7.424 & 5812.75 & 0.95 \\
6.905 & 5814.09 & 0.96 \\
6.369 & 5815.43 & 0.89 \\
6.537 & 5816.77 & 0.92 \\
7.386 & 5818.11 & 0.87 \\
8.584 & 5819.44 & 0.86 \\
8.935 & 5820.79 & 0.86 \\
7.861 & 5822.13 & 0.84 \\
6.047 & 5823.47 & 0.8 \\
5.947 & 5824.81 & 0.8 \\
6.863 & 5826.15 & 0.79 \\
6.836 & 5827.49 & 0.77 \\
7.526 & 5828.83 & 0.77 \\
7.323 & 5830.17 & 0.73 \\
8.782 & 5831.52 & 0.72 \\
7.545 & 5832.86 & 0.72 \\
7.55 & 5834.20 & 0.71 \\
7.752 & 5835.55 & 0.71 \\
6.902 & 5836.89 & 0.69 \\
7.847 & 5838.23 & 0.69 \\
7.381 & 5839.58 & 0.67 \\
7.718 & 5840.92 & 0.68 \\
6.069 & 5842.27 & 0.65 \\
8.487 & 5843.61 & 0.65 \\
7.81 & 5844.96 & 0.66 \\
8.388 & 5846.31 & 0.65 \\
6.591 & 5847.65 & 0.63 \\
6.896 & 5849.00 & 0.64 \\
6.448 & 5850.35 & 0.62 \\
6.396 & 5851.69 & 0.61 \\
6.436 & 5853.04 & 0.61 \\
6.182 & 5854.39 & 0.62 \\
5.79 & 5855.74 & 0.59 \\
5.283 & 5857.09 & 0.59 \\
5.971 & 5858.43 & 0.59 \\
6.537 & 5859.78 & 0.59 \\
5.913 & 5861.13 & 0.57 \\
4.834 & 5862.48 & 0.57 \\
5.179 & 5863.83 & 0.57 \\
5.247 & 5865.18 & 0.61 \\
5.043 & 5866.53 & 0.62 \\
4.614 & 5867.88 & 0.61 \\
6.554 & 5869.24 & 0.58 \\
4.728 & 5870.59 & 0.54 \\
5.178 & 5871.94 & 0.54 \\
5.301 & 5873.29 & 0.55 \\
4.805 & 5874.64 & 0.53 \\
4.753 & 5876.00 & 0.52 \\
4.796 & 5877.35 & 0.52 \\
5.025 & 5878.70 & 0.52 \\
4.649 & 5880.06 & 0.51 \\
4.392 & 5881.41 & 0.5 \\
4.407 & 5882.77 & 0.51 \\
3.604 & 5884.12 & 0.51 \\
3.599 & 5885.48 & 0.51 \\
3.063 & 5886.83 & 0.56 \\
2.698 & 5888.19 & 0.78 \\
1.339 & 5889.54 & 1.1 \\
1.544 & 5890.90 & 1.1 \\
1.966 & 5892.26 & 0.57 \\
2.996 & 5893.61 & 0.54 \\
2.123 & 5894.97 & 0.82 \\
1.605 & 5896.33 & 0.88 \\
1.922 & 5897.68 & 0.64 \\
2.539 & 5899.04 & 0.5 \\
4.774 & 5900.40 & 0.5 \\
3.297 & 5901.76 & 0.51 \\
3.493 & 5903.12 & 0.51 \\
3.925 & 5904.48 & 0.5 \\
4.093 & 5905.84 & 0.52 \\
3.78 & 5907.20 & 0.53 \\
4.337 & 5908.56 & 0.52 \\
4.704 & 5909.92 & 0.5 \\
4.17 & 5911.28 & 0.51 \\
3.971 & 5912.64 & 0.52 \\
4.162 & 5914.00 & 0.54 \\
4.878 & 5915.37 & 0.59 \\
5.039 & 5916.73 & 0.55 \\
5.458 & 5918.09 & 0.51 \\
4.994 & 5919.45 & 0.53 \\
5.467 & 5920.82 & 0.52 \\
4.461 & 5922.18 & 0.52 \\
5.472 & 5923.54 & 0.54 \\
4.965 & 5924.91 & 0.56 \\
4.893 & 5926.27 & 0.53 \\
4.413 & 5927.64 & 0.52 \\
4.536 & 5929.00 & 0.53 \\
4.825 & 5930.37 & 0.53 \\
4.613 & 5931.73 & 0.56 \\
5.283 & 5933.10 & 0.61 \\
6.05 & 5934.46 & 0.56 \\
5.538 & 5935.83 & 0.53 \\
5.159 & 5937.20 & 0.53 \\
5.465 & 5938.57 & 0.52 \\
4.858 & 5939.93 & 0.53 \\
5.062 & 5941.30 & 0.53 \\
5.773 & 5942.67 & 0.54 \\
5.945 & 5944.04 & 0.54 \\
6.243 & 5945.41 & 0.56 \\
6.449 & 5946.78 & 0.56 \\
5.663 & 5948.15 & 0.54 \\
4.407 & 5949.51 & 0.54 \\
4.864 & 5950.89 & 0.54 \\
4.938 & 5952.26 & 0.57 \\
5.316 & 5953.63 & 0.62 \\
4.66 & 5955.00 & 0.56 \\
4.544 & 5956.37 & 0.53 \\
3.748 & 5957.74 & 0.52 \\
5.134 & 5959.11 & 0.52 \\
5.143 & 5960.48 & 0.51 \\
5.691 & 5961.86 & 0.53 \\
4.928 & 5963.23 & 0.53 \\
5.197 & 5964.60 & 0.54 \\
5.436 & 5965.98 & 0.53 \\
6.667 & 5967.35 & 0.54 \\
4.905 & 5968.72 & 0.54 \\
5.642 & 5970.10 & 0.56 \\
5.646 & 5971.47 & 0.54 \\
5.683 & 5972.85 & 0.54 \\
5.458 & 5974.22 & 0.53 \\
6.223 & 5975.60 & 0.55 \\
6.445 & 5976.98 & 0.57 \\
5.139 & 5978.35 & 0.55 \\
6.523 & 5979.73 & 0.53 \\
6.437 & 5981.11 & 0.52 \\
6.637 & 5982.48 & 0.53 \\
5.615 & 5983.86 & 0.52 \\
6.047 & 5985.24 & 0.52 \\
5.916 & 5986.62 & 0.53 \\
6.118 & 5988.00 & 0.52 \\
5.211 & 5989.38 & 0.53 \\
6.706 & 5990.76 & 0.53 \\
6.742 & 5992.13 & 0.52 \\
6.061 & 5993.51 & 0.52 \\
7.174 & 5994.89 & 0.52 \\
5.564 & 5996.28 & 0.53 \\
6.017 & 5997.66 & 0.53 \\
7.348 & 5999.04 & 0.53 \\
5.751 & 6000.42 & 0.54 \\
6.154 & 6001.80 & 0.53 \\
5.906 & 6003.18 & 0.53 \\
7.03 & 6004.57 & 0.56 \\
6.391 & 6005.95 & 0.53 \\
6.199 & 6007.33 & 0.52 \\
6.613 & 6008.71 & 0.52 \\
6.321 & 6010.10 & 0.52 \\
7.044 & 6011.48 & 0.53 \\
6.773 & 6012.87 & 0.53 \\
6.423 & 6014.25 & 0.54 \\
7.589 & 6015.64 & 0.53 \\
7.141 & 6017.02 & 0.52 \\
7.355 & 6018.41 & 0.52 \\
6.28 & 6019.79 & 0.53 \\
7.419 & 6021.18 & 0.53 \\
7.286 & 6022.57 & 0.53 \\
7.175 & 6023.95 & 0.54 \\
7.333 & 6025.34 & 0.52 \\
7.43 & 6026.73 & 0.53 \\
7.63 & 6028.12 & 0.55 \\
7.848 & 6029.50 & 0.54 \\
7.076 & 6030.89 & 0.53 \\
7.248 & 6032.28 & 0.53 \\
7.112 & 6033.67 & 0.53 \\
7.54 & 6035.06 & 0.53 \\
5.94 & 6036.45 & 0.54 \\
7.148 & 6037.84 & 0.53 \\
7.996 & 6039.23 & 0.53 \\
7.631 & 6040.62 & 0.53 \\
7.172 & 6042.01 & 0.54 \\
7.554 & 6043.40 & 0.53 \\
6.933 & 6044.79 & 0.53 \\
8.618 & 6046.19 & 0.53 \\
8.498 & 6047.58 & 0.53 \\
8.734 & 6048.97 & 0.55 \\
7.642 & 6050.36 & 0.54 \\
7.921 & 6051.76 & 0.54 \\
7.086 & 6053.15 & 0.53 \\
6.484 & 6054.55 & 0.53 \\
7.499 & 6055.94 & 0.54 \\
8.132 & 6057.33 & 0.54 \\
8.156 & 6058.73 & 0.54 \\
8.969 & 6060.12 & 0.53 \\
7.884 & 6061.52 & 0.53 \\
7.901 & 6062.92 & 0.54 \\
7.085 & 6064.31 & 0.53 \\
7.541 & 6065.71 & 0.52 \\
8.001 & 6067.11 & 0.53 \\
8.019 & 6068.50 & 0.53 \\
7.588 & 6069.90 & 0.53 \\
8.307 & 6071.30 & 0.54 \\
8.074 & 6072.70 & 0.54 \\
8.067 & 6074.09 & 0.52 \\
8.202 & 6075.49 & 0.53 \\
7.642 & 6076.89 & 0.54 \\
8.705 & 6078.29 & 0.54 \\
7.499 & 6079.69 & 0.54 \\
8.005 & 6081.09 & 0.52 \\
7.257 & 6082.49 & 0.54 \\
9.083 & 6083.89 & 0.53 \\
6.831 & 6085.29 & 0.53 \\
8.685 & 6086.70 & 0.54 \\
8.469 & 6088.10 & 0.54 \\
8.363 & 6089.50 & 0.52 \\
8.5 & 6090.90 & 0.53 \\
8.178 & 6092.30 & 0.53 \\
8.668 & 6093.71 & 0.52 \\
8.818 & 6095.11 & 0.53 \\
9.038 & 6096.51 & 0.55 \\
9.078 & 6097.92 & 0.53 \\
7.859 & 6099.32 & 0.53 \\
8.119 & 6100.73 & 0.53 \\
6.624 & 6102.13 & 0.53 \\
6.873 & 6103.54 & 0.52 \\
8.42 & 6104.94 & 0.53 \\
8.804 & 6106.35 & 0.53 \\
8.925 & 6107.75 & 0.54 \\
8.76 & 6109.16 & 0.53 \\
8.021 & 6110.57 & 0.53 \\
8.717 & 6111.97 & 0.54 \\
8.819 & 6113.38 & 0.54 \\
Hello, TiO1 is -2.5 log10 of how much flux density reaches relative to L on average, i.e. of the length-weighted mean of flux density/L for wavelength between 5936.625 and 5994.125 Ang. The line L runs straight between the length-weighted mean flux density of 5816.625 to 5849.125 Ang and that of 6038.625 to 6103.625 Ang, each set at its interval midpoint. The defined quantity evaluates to 0.35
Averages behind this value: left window 7.45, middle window 5.58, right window 7.97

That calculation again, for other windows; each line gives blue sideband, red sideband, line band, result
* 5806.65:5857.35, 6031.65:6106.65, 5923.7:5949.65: 0.38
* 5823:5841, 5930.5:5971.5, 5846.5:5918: 0.40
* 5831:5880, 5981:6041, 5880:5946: 0.46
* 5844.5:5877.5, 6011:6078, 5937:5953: 0.22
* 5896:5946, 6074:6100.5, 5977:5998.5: -0.01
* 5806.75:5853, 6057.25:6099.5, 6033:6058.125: 0.07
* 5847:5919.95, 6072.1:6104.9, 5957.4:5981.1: 0.08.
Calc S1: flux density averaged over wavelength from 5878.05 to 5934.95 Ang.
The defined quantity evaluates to 3.98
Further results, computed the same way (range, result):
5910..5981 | 5.22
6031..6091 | 7.79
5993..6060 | 7.13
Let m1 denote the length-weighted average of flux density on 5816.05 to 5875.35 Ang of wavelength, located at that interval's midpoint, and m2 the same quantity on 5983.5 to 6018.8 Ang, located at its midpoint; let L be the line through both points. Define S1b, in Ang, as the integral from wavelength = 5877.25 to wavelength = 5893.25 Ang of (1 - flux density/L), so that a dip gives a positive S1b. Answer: 7.8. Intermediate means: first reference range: 6.63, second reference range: 6.43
